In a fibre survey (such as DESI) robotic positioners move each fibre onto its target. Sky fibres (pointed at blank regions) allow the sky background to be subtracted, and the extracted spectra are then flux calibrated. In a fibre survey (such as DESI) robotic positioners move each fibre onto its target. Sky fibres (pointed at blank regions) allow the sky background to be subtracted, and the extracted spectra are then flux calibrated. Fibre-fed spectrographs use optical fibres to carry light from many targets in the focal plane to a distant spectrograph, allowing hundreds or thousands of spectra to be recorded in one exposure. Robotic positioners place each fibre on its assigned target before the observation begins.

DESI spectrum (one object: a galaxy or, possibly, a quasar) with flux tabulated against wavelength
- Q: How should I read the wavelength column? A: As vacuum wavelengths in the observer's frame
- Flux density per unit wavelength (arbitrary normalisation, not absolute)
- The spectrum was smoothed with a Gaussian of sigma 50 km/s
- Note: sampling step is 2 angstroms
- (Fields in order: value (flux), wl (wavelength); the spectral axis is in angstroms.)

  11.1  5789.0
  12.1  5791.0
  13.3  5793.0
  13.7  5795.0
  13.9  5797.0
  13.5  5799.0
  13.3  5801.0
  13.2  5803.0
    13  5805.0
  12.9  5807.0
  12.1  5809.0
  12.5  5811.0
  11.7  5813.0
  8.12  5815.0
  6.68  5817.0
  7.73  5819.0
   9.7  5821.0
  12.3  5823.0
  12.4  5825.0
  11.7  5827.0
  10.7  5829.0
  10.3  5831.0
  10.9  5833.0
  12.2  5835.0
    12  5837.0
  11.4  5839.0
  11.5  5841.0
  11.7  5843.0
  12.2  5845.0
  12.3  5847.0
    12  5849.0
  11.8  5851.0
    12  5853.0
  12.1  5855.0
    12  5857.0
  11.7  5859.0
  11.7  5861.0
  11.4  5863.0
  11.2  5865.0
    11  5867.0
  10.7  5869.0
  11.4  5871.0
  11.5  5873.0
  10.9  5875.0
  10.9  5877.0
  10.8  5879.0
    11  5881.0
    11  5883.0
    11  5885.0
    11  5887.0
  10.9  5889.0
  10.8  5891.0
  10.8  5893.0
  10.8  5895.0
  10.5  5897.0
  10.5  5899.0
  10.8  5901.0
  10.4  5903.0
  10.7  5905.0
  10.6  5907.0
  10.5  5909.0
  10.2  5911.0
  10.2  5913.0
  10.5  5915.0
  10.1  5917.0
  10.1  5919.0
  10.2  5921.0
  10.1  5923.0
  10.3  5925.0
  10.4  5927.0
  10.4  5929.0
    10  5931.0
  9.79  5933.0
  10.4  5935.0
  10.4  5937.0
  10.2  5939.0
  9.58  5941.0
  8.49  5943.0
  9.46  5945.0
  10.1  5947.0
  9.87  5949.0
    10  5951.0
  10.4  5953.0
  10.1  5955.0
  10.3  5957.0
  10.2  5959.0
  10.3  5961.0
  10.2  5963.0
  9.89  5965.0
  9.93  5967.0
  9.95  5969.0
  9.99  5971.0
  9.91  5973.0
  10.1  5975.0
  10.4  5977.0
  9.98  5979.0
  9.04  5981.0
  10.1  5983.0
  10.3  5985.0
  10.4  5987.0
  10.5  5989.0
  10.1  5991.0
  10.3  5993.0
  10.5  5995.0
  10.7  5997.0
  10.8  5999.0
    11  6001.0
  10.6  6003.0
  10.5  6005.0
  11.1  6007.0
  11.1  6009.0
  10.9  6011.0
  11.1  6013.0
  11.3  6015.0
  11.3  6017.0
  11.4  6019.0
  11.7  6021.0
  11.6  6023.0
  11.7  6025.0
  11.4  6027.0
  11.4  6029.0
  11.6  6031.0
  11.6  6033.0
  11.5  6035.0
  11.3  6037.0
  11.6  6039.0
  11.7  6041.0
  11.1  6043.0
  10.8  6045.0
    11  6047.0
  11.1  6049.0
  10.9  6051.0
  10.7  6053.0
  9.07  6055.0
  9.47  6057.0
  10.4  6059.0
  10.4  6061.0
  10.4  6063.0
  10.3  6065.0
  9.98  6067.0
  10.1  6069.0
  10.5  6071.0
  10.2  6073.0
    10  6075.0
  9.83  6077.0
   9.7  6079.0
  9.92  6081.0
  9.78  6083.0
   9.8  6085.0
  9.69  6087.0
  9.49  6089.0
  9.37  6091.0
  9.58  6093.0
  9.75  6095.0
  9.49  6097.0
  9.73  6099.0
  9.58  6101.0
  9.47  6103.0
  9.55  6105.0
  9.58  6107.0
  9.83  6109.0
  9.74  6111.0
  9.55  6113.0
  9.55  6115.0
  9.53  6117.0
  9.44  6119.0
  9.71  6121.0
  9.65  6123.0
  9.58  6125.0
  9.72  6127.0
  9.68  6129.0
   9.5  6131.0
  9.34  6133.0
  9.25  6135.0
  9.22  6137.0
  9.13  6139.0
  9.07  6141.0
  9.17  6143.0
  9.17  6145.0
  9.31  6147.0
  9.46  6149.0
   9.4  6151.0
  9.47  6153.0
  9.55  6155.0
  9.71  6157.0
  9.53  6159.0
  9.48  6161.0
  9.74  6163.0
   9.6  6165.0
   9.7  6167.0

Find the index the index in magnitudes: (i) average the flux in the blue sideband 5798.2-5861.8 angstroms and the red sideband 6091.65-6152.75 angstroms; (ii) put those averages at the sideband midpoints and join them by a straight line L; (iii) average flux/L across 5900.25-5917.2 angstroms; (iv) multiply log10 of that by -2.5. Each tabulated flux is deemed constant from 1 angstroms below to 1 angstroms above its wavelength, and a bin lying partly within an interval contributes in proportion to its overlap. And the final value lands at 0.05 mag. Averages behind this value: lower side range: 11.5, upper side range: 9.49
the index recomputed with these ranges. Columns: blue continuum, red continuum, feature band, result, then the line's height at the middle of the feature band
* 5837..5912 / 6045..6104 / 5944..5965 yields 0.066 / 10.7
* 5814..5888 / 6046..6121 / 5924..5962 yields 0.062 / 10.6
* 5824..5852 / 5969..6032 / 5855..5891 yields 0.024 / 11.5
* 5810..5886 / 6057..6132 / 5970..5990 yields 0.037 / 10.4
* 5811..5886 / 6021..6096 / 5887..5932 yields 0.051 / 11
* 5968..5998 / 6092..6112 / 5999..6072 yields -0.105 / 9.92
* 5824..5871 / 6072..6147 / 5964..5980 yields 0.065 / 10.6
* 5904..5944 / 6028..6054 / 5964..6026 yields 0.025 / 10.8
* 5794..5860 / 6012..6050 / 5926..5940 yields 0.129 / 11.5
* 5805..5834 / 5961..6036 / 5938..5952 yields 0.112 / 10.7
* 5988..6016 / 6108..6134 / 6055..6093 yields 0.014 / 10.1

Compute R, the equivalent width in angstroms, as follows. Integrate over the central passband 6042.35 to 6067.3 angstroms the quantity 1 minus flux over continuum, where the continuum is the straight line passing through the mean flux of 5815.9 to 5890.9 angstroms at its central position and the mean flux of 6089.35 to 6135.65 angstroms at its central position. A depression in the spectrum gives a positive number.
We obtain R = -1.3 angstroms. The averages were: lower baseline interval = 11.2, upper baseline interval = 9.57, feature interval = 10.4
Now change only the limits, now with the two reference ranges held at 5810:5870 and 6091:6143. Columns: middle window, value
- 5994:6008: -0.7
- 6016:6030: -2.0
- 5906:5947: 2.2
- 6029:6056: -3.0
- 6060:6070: -0.4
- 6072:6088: -0.2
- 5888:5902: 0.2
